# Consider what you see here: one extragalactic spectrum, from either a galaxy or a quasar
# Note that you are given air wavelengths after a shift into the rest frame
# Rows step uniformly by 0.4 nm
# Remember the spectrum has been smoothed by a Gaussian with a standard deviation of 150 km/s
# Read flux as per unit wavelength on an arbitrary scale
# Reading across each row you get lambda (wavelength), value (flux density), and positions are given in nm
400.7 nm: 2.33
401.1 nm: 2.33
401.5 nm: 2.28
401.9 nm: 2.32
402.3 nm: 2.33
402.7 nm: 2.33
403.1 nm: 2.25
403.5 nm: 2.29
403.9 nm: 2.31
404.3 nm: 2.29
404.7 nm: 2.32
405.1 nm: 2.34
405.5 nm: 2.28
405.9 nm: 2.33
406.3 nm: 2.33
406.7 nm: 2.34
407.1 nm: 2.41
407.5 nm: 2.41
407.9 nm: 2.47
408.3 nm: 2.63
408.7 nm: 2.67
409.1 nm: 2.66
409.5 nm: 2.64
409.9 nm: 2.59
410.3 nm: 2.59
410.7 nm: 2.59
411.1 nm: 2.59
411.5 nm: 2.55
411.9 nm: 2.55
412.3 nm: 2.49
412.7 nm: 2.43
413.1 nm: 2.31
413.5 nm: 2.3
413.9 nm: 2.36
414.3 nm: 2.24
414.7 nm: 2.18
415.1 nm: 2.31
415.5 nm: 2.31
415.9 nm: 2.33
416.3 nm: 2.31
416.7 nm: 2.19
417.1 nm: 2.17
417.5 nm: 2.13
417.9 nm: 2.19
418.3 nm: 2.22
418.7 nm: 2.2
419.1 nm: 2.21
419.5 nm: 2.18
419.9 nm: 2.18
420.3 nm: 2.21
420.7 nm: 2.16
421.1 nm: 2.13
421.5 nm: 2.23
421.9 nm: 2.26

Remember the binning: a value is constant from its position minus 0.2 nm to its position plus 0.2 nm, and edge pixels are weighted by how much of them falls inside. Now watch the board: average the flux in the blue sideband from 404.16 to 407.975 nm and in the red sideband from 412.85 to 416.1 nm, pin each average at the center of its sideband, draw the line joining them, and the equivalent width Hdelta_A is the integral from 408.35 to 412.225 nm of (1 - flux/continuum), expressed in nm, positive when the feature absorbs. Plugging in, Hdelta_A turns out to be -0.47 nm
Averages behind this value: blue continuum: 2.35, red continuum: 2.29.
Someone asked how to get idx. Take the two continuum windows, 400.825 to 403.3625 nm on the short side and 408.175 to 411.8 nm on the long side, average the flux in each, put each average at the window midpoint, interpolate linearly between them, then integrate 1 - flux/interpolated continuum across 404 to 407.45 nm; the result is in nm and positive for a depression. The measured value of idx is 0.16 nm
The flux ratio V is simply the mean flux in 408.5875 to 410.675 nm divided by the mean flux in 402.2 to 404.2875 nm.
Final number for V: 1.14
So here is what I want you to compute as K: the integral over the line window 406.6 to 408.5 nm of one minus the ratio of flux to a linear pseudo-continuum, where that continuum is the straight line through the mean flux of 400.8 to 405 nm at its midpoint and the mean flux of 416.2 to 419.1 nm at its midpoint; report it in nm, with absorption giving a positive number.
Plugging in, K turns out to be -0.155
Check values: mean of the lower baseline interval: 2.31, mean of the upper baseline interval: 2.2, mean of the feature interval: 2.46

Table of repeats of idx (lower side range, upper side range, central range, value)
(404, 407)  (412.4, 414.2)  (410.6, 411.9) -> -0.126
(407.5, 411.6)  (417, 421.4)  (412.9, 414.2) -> 0.055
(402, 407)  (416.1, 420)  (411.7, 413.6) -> -0.150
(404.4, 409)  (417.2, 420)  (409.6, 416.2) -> -0.358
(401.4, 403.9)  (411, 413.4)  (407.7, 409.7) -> -0.168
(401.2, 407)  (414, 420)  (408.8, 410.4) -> -0.246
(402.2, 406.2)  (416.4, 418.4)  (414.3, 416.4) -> -0.075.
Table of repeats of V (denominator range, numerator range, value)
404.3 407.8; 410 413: 1.08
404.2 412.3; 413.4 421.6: 0.90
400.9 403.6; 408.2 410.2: 1.14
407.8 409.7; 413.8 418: 0.86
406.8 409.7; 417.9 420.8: 0.86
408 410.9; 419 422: 0.84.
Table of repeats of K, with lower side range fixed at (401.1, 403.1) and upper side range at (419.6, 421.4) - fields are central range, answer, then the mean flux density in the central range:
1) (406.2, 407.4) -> -0.05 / 2.37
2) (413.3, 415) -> -0.04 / 2.27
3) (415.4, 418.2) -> -0.04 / 2.23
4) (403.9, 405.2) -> -0.01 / 2.31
